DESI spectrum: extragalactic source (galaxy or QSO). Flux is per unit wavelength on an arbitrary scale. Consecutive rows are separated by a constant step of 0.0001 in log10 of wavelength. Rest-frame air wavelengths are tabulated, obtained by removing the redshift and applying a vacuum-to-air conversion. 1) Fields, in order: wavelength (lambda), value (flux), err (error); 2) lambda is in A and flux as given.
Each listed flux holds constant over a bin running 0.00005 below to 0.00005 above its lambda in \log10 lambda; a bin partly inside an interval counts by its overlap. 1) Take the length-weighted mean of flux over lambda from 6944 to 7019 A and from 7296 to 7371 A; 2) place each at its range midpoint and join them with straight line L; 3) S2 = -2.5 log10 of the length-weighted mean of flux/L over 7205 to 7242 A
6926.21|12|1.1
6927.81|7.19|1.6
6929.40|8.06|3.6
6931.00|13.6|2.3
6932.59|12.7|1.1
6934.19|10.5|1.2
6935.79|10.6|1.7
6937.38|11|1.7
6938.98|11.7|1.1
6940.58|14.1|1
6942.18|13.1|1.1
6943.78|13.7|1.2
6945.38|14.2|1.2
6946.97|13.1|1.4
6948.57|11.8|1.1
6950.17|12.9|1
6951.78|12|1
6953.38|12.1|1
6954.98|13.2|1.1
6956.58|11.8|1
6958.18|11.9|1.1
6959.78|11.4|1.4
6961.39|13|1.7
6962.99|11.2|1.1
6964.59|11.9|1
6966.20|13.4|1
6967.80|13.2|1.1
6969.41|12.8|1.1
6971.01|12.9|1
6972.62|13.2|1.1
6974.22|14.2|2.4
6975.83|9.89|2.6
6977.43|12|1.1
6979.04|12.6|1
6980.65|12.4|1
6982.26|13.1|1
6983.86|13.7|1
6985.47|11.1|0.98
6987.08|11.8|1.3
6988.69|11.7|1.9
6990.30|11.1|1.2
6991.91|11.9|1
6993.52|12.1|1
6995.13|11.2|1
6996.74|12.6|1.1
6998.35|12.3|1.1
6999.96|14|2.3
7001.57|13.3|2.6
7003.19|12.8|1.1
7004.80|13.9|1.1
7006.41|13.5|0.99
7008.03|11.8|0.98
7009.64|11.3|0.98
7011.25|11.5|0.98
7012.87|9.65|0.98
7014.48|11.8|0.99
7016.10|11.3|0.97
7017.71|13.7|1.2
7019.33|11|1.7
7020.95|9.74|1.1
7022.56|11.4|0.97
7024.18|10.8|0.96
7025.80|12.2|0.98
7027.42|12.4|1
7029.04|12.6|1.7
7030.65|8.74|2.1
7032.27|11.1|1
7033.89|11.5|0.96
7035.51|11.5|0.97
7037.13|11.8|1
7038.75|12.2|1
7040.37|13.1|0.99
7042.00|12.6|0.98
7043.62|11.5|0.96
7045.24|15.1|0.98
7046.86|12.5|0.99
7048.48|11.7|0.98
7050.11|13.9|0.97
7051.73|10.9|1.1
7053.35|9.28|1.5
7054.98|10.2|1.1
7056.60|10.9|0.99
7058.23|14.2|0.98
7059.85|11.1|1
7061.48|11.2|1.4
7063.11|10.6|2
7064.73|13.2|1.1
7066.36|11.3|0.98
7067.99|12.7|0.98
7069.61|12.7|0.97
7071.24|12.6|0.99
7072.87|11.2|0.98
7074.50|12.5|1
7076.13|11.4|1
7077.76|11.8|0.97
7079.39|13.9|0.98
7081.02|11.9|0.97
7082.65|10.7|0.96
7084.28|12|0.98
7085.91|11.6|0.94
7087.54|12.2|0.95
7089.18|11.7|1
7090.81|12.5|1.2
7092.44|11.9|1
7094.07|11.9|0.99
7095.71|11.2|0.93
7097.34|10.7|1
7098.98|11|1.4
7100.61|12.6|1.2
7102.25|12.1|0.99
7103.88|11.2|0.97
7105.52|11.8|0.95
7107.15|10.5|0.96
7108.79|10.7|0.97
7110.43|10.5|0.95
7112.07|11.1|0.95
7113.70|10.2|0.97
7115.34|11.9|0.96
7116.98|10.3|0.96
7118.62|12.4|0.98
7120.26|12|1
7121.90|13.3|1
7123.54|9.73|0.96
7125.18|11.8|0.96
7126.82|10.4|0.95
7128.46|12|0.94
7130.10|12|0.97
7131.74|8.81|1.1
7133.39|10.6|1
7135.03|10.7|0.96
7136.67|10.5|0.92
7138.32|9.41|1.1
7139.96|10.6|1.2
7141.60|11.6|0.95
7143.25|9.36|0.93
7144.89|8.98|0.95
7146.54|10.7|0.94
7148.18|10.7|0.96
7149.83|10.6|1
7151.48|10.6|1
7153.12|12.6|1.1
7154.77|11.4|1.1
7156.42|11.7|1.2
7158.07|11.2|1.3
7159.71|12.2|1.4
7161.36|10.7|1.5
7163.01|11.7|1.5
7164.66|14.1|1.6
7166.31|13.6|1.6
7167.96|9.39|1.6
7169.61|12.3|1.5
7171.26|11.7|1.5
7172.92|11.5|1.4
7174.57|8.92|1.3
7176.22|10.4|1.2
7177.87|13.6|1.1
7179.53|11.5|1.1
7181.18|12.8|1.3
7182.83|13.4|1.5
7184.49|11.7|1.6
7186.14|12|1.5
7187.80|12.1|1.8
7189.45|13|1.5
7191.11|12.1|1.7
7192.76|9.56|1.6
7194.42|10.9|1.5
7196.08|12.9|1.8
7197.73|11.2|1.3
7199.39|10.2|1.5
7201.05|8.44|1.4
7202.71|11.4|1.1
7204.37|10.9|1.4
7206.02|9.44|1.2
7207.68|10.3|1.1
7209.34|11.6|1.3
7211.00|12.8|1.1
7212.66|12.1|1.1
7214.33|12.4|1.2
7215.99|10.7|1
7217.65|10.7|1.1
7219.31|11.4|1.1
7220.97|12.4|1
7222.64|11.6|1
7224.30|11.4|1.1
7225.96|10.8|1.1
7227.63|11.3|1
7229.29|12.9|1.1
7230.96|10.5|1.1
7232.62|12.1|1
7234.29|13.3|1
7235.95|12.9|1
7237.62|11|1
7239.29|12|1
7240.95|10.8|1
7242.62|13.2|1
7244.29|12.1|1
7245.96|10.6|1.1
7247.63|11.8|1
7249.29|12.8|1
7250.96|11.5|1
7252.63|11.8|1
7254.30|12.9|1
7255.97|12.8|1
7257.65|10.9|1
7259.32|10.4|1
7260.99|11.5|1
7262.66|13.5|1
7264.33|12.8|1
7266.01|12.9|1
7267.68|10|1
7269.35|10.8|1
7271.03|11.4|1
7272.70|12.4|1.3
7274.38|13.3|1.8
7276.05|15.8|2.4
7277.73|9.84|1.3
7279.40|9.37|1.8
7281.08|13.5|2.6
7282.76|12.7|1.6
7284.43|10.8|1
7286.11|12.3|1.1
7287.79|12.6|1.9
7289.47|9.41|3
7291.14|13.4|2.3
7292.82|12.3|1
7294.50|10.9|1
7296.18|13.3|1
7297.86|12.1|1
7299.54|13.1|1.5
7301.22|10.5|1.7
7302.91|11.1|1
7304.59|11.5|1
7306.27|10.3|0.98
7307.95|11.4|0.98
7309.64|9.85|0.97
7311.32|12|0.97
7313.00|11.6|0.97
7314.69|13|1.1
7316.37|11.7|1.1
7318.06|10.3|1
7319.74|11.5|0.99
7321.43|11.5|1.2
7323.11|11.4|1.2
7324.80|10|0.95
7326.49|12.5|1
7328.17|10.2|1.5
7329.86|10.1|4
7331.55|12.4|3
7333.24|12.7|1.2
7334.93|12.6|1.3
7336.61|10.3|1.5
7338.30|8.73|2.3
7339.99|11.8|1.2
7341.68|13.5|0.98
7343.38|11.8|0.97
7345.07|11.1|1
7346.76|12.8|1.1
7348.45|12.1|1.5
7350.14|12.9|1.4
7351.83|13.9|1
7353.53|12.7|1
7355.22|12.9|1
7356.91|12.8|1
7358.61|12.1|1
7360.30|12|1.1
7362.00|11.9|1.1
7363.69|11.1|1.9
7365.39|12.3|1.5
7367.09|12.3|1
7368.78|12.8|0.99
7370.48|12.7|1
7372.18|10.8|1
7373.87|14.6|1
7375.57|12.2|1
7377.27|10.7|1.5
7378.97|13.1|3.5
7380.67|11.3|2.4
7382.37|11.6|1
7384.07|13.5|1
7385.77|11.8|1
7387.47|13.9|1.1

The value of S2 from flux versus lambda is 0.04 mag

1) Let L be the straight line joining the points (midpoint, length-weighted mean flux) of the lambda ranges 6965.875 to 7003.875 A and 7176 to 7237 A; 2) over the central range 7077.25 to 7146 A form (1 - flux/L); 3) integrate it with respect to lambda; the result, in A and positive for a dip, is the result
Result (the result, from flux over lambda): 4.2 A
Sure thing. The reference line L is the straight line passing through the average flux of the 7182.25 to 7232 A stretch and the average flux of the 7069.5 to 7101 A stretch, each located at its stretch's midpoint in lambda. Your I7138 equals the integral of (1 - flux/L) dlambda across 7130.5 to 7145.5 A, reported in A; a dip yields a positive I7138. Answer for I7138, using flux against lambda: 2.0 A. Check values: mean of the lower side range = 11.9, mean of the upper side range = 11.4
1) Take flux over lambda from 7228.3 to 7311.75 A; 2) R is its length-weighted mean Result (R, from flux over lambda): 11.9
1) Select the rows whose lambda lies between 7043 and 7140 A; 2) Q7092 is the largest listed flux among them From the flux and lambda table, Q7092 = 15.1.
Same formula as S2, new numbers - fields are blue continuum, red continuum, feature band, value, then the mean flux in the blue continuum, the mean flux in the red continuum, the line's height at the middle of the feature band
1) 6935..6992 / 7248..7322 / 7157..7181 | 0.032 mag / 12.4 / 11.8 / 12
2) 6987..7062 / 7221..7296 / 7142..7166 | 0.061 mag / 11.9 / 11.9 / 11.9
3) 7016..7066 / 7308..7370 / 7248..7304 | -0.015 mag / 11.7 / 11.8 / 11.8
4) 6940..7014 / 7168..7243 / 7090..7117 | 0.056 mag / 12.4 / 11.5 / 11.9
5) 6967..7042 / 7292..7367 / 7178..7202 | 0.025 mag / 12.1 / 11.7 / 11.9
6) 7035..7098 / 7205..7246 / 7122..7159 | 0.098 mag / 12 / 11.6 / 11.8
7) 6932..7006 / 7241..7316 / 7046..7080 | 0.032 mag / 12.4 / 11.9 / 12.2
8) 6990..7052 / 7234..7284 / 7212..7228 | 0.049 mag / 12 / 12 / 12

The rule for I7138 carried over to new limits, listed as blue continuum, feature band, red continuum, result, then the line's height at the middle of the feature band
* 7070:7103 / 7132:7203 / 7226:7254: 3.8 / 11.9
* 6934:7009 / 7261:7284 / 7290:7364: -0.5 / 11.9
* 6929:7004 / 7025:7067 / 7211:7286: 1.3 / 12.2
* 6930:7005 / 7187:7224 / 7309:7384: 2.5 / 12.1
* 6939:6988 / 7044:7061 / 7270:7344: 0.5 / 12.3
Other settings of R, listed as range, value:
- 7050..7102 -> 11.8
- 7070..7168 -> 11.4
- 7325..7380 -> 12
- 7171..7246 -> 11.5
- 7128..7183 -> 11.2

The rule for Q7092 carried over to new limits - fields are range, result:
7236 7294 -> 15.8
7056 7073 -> 14.2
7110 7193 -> 14.1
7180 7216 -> 13.4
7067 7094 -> 13.9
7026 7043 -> 13.1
